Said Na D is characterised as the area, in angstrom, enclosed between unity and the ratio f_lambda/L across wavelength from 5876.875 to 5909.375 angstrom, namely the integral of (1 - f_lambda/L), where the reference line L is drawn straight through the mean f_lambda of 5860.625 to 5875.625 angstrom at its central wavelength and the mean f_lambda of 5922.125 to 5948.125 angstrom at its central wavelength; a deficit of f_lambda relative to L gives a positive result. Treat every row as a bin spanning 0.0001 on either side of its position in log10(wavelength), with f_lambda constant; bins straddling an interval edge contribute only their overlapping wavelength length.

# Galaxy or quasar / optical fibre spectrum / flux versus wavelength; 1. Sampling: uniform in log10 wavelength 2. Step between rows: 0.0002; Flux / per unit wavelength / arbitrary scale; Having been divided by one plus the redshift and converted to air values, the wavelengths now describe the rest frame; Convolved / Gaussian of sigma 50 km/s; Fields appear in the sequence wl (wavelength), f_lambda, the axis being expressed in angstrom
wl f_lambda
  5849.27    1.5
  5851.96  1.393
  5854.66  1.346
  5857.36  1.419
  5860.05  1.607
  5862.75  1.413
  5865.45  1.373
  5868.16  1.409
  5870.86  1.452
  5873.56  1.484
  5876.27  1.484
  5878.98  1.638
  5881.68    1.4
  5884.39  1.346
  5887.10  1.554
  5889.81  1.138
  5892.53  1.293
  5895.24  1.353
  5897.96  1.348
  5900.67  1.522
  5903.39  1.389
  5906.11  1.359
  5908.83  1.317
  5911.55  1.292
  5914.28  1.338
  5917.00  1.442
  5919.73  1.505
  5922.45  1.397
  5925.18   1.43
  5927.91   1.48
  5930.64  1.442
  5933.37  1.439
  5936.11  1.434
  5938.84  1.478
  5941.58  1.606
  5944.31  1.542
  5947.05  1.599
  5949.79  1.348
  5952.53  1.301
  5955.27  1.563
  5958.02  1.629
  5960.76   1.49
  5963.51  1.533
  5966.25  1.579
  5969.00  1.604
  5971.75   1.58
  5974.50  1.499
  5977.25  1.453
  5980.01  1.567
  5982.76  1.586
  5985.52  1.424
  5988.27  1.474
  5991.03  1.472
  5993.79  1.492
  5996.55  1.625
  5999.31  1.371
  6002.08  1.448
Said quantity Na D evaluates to 1.42 angstrom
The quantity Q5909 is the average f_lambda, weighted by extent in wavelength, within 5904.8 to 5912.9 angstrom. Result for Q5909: 1.32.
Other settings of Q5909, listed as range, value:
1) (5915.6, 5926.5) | 1.44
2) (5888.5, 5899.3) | 1.28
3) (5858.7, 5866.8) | 1.47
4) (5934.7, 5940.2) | 1.46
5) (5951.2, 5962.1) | 1.5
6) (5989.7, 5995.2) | 1.48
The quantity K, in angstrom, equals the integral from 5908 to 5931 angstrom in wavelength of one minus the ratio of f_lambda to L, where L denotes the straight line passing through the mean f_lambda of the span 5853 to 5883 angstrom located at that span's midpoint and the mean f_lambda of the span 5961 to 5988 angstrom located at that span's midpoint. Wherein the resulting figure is 1.4 angstrom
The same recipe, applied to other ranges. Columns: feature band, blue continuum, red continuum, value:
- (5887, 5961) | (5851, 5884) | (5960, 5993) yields 3.0 angstrom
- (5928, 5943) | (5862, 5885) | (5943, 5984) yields 0.2 angstrom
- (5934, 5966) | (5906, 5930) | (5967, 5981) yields -0.5 angstrom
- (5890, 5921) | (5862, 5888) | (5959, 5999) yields 2.2 angstrom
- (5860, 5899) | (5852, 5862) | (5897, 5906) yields 0.5 angstrom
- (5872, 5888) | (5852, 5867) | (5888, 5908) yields -1.1 angstrom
